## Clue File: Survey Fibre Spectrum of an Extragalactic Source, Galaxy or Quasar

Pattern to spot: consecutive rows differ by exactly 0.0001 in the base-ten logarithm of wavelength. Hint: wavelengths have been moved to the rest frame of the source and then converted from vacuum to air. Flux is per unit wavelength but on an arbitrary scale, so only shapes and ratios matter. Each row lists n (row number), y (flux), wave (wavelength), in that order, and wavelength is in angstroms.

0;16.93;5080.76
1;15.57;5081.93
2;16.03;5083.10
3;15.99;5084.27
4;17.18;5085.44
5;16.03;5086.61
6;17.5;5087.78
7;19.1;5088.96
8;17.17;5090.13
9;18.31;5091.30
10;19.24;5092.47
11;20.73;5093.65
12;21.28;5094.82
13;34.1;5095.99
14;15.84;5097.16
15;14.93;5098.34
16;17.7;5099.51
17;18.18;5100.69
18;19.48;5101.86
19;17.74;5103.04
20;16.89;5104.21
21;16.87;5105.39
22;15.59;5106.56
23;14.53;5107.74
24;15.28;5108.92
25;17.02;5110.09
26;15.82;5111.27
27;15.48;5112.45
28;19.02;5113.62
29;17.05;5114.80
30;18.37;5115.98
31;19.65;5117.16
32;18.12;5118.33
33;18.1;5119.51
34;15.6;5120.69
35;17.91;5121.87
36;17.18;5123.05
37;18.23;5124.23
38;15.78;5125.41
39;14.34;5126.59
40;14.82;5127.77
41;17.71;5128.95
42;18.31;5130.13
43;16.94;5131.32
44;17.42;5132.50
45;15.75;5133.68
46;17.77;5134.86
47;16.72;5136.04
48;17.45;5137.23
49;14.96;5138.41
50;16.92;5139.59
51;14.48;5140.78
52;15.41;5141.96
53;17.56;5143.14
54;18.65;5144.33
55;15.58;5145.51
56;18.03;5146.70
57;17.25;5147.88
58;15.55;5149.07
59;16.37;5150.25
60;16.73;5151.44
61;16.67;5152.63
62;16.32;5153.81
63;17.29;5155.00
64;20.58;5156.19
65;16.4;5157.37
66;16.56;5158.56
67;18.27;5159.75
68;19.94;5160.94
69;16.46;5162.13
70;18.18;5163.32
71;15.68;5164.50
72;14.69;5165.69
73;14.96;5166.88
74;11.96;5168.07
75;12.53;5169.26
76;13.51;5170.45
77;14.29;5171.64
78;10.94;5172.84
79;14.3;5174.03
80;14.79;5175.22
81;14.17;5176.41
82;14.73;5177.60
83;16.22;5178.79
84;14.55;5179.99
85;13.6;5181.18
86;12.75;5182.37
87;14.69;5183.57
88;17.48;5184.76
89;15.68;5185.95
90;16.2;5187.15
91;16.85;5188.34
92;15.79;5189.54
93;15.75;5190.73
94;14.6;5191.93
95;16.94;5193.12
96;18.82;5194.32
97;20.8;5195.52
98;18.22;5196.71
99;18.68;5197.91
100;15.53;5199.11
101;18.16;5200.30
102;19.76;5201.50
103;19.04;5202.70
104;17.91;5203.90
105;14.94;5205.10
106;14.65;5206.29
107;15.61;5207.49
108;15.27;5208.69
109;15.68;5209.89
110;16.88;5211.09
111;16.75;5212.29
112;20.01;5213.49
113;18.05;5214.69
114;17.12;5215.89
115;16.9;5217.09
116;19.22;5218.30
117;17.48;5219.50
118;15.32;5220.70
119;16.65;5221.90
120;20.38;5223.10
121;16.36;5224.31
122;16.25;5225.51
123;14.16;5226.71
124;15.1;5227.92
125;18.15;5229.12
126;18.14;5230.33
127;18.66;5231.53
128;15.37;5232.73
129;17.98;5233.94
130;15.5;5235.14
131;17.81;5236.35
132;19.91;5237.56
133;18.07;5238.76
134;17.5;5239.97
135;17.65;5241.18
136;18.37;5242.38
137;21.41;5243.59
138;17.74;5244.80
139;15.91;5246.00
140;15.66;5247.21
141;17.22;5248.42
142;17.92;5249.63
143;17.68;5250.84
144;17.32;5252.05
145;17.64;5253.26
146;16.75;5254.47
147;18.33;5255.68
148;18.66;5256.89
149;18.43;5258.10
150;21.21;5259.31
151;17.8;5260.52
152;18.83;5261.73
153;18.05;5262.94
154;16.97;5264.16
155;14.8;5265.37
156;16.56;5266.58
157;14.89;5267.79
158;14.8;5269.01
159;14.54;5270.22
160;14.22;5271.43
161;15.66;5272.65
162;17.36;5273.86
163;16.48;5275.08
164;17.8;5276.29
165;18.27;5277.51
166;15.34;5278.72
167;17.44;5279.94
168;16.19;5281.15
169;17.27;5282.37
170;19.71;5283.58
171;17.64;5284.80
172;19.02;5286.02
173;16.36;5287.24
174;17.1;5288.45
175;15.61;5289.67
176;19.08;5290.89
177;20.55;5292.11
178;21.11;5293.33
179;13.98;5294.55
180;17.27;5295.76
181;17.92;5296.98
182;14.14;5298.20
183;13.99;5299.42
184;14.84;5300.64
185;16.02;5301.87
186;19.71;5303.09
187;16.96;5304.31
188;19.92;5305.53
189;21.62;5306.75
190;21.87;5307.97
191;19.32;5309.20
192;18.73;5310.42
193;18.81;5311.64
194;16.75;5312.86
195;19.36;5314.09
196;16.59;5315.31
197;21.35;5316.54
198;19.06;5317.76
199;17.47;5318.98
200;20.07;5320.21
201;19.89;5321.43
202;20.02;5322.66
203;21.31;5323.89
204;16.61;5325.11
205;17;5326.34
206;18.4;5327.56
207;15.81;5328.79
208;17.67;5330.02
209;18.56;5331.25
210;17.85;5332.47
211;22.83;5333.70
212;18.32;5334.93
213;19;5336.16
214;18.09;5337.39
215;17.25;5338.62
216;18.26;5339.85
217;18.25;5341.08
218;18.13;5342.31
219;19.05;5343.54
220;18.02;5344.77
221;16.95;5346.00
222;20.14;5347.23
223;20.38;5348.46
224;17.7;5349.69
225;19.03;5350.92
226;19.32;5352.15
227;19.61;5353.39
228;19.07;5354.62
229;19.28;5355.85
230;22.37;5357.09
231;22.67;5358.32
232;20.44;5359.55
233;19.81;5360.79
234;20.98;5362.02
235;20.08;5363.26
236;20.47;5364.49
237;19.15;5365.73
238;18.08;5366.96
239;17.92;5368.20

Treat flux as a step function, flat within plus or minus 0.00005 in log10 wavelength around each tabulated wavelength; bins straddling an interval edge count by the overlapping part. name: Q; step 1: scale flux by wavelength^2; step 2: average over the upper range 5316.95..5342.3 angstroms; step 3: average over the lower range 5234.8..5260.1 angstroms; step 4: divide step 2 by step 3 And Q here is 1.07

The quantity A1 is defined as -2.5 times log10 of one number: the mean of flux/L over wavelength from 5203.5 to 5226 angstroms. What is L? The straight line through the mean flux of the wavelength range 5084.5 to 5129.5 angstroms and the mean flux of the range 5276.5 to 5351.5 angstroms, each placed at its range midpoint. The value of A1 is 0.07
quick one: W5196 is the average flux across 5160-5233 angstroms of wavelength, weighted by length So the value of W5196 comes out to 16.3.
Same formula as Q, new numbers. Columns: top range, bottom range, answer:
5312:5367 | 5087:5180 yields 1.22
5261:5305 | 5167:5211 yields 1.11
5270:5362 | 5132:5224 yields 1.17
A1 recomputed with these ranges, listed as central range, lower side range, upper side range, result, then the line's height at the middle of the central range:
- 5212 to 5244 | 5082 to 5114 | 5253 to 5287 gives -0.01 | 17.3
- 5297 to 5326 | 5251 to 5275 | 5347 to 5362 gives 0.01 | 18.6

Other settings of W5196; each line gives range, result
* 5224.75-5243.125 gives 17.3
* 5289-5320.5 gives 18.1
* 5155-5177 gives 15.5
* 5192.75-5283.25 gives 17.3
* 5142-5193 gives 15.8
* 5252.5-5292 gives 17.2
